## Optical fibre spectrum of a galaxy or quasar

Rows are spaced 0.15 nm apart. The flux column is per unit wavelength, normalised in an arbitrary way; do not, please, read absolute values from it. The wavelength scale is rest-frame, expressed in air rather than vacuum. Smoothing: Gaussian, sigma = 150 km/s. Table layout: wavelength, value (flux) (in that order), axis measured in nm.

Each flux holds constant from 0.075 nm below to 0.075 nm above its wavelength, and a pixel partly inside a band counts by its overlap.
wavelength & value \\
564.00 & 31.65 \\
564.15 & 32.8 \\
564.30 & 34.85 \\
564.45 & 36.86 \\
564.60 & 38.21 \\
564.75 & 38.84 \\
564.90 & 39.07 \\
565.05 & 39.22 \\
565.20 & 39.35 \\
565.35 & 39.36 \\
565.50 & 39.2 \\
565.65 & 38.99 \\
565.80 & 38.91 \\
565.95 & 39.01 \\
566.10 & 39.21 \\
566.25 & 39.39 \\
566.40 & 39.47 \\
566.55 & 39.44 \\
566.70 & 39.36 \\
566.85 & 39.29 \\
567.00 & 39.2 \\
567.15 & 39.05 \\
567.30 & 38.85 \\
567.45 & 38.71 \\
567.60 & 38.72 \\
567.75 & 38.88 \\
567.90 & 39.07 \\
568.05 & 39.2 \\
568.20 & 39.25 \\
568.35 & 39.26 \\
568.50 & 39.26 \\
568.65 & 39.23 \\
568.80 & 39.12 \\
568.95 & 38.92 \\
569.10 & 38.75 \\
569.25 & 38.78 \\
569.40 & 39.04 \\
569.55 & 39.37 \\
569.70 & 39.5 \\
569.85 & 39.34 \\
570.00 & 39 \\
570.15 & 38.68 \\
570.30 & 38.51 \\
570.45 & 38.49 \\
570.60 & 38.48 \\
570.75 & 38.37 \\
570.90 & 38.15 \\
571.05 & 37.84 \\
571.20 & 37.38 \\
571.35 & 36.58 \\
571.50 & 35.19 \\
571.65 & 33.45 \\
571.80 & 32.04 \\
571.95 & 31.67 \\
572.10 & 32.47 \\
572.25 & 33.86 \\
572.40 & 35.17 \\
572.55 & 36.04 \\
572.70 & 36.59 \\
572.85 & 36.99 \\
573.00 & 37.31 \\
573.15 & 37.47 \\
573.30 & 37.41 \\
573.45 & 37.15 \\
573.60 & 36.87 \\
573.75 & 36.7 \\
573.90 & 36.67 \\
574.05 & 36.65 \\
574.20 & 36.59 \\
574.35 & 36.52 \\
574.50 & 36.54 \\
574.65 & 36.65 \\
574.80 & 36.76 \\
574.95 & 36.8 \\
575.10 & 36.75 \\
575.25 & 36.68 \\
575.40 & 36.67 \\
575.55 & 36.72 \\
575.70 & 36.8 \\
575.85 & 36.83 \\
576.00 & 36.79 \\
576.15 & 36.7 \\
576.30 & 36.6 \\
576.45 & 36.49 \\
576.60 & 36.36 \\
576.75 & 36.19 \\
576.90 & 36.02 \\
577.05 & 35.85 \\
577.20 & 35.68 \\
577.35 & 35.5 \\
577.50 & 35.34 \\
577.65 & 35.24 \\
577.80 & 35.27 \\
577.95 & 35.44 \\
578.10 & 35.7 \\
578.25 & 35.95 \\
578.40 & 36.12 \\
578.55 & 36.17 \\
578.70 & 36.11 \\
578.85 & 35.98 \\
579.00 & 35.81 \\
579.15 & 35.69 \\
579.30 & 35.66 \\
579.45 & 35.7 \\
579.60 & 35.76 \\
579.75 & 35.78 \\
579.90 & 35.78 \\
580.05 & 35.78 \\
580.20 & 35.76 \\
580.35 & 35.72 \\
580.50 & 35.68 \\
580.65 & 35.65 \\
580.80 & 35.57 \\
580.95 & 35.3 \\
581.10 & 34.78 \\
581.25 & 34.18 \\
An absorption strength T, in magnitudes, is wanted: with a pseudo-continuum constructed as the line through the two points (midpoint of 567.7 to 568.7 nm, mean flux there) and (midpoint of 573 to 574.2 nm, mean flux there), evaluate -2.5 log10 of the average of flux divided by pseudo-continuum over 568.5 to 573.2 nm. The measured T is 0.03 mag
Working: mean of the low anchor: 39.2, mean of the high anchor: 37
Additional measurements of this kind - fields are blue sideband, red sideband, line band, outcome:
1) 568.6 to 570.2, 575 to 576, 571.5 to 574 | 0.068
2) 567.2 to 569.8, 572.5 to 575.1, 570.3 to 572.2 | 0.058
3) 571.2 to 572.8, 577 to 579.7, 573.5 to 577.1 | -0.045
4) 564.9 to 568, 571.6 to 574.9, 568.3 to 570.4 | -0.037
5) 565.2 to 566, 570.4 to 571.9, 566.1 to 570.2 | -0.034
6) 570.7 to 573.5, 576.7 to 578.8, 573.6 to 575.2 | -0.026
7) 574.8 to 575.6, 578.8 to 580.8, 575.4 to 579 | 0.006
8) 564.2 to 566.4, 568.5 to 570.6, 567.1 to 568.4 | -0.005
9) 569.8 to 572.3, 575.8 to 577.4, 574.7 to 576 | -0.013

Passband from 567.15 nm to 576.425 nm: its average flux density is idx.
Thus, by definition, 37.3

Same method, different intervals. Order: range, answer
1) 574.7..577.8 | 36.3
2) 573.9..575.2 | 36.7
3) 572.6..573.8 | 37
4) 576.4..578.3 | 35.8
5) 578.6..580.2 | 35.8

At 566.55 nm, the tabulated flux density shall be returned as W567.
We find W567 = 39.44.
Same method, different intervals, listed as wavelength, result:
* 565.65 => 38.99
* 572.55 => 36.04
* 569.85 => 39.34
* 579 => 35.81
